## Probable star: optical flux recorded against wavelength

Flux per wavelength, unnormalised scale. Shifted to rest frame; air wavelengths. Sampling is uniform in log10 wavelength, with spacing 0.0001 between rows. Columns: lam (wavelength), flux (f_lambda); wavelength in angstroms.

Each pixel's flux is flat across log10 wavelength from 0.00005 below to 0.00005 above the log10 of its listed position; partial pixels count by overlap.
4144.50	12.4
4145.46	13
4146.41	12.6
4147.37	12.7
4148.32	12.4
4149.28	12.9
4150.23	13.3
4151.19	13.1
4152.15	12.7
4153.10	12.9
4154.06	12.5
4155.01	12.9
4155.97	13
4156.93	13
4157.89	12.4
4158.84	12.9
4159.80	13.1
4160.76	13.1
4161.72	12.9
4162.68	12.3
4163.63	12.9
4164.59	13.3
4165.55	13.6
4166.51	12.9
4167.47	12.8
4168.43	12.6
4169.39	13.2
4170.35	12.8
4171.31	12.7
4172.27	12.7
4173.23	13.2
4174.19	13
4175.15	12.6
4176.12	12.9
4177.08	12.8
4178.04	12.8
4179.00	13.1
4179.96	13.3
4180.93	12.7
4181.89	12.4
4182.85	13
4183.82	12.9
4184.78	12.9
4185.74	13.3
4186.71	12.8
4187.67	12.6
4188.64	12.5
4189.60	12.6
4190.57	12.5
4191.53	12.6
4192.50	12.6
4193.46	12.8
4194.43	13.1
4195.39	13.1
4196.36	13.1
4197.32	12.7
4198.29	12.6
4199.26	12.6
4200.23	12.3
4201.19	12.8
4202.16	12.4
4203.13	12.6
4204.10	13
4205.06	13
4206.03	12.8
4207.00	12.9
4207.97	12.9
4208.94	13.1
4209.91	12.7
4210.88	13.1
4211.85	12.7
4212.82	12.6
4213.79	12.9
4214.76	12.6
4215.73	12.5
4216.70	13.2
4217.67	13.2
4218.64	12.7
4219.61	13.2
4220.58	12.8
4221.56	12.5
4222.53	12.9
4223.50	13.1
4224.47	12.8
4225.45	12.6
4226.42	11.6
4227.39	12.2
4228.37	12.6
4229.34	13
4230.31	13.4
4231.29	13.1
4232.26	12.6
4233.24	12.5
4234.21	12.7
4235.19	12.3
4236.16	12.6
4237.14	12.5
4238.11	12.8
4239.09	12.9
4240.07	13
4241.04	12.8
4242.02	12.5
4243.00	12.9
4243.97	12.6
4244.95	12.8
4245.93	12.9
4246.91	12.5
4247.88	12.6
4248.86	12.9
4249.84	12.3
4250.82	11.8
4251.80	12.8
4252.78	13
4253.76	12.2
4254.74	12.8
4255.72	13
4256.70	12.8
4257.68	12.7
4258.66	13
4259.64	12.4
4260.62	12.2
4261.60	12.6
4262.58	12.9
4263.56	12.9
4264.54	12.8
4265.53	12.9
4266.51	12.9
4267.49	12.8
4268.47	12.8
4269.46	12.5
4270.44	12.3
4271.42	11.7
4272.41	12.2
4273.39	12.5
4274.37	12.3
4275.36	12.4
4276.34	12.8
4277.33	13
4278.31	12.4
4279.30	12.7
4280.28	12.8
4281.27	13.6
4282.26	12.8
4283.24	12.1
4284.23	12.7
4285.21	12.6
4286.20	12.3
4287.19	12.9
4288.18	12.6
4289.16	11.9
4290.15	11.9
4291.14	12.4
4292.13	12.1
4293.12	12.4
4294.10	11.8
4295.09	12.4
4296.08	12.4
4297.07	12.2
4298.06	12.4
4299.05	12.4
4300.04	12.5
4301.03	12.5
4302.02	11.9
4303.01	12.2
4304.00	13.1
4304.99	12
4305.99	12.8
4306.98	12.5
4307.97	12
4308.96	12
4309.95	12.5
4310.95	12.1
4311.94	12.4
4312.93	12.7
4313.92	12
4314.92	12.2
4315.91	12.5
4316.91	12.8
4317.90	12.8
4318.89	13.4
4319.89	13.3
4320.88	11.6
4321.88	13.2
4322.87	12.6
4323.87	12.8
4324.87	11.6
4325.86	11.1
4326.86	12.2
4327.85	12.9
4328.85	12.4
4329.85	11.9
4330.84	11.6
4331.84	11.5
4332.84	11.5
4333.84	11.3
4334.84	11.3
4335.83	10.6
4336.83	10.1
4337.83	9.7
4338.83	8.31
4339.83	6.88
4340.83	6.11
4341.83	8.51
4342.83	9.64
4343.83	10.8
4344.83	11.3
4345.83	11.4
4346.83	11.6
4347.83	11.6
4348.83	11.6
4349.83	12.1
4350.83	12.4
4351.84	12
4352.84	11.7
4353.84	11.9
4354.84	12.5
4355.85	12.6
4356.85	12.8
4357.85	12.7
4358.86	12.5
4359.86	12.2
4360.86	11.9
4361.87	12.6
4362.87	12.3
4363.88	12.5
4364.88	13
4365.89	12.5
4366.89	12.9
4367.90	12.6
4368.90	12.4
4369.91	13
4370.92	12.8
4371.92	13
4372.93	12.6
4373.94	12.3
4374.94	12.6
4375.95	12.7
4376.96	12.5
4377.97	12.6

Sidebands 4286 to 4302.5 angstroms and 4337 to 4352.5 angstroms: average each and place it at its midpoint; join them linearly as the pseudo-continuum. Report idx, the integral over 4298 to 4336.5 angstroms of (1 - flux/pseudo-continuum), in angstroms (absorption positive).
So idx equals -2.9 angstroms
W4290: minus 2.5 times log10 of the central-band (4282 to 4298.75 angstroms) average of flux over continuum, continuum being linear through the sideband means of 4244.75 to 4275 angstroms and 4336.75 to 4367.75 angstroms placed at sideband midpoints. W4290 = -0.01 mag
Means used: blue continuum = 12.6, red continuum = 11.3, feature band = 12.3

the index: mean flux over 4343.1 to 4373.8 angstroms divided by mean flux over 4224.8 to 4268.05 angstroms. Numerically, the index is 0.97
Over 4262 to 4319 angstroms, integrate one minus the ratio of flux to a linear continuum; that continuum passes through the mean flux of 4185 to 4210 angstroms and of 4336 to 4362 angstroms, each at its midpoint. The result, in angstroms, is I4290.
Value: -3.8 angstroms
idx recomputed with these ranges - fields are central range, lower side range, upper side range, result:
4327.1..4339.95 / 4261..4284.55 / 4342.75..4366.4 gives 1.36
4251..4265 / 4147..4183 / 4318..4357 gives -0.75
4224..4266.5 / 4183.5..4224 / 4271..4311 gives -0.18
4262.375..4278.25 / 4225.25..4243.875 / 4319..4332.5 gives -0.13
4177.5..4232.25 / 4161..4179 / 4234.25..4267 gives 0.06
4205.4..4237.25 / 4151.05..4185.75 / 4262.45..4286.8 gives 0.00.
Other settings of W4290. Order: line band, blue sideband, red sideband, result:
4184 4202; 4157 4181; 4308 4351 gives 0.00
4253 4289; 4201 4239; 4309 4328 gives 0.00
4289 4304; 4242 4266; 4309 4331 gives 0.02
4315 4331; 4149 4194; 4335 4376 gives -0.06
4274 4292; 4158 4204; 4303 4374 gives -0.03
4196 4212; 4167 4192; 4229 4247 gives 0.00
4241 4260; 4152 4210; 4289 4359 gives -0.03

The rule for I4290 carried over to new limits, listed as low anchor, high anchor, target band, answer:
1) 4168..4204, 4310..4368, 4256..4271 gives -0.56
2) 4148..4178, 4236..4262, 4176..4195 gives 0.02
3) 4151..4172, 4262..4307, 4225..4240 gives 0.03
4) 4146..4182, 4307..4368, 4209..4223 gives -0.34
